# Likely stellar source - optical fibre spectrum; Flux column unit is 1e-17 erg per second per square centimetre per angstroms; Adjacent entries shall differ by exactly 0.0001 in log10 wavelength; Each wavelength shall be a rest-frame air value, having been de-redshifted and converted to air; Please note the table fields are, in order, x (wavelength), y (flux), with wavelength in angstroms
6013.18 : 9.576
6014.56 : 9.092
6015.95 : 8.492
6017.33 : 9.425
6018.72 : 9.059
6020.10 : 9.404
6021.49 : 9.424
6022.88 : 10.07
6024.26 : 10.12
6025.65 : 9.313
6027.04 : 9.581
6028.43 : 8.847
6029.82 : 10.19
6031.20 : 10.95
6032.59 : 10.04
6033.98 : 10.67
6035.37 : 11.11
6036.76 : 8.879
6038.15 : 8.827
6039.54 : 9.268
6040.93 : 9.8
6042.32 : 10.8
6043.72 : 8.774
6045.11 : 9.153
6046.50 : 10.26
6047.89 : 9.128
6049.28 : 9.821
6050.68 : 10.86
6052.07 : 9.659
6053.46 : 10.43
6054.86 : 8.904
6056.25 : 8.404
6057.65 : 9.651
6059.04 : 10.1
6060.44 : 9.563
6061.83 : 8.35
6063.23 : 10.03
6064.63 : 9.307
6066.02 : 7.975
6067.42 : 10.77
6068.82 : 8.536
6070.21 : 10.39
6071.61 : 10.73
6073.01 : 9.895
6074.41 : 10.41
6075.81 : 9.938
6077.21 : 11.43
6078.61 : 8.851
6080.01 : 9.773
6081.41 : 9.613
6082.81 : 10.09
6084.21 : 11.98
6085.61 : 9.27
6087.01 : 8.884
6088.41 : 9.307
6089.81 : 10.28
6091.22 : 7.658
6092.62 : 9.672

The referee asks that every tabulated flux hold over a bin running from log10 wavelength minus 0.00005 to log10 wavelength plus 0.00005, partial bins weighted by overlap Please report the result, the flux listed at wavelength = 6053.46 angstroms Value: 10.43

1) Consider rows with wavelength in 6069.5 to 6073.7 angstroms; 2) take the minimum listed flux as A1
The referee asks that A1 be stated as 9.895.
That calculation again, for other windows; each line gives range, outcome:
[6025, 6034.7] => 8.847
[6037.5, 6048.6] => 8.774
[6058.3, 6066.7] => 7.975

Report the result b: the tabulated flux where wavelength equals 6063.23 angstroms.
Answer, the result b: 10.03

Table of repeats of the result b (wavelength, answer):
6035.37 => 11.11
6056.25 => 8.404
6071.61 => 10.73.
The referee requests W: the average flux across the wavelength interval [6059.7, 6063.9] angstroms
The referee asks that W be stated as 9.31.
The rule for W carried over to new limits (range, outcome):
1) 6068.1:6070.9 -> 9.49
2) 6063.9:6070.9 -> 9.4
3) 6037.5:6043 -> 9.68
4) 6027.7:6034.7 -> 10.1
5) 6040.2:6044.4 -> 9.78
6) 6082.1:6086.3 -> 10.5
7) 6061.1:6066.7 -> 8.93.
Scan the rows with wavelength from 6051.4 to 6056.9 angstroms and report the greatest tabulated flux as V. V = 10.43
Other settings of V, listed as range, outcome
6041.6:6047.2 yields 10.8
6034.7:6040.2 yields 11.11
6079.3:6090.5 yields 11.98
